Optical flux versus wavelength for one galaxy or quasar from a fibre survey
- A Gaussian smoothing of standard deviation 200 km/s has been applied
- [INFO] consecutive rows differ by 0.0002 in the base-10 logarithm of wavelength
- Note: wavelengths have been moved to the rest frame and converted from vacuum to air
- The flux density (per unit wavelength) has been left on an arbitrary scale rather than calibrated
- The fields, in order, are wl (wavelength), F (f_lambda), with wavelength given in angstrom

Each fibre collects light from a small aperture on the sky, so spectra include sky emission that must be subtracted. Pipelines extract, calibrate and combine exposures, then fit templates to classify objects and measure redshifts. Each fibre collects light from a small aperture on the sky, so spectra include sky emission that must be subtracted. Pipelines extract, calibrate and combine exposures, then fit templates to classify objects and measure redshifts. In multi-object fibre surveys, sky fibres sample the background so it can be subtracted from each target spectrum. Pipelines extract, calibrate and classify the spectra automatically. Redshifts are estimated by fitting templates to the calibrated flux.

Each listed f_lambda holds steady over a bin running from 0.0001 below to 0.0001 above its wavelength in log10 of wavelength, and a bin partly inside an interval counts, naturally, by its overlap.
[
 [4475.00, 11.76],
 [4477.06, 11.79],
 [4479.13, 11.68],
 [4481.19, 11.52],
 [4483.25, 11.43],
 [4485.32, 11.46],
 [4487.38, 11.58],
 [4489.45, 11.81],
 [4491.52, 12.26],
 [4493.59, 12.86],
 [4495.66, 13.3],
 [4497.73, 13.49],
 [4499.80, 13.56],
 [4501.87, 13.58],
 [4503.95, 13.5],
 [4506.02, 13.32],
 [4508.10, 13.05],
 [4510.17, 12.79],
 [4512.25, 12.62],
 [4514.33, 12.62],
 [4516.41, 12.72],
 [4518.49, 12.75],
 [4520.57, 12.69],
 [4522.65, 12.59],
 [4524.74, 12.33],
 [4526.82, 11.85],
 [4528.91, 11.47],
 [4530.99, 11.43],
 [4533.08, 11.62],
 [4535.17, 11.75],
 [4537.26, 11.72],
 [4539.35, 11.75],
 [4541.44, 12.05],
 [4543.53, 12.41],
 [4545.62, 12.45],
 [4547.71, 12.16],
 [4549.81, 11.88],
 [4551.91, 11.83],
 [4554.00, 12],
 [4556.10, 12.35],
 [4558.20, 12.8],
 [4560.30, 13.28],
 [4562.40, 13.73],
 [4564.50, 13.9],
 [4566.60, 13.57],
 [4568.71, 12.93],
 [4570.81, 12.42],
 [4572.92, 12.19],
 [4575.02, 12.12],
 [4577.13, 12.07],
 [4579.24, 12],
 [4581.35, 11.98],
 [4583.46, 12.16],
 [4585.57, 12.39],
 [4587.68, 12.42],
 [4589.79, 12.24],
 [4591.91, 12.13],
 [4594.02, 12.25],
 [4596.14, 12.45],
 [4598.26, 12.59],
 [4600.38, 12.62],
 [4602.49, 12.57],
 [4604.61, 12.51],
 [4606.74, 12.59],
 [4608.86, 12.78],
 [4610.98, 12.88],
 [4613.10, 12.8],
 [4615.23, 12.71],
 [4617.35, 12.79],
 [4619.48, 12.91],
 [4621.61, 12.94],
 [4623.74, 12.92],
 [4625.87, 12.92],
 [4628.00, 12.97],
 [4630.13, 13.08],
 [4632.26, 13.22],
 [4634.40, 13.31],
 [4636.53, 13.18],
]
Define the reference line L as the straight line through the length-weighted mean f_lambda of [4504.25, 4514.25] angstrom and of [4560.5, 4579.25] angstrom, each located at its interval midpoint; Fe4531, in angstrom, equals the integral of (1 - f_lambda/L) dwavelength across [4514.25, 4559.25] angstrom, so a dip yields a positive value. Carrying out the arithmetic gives 2.7 angstrom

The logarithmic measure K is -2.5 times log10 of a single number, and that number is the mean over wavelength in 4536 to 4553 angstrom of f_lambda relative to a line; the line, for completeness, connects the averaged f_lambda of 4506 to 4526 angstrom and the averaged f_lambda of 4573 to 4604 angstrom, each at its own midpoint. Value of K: 0.05 mag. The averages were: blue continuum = 12.7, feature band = 12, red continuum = 12.3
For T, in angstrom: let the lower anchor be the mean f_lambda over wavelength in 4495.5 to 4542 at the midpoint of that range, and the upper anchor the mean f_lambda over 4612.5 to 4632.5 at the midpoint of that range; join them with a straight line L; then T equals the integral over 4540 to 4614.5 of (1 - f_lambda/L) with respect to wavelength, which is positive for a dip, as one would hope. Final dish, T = 1.5 angstrom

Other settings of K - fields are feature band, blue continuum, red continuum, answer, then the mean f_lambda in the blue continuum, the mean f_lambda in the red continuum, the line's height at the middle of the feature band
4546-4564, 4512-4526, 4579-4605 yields -0.006 mag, 12.6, 12.3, 12.5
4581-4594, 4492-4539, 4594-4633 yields 0.042 mag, 12.6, 12.8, 12.7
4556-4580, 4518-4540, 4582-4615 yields -0.047 mag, 12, 12.5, 12.3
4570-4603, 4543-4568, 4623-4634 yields 0.049 mag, 12.7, 13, 12.8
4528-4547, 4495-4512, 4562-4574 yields 0.115 mag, 13.3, 13.1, 13.2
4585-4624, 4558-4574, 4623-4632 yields 0.038 mag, 13.1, 13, 13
